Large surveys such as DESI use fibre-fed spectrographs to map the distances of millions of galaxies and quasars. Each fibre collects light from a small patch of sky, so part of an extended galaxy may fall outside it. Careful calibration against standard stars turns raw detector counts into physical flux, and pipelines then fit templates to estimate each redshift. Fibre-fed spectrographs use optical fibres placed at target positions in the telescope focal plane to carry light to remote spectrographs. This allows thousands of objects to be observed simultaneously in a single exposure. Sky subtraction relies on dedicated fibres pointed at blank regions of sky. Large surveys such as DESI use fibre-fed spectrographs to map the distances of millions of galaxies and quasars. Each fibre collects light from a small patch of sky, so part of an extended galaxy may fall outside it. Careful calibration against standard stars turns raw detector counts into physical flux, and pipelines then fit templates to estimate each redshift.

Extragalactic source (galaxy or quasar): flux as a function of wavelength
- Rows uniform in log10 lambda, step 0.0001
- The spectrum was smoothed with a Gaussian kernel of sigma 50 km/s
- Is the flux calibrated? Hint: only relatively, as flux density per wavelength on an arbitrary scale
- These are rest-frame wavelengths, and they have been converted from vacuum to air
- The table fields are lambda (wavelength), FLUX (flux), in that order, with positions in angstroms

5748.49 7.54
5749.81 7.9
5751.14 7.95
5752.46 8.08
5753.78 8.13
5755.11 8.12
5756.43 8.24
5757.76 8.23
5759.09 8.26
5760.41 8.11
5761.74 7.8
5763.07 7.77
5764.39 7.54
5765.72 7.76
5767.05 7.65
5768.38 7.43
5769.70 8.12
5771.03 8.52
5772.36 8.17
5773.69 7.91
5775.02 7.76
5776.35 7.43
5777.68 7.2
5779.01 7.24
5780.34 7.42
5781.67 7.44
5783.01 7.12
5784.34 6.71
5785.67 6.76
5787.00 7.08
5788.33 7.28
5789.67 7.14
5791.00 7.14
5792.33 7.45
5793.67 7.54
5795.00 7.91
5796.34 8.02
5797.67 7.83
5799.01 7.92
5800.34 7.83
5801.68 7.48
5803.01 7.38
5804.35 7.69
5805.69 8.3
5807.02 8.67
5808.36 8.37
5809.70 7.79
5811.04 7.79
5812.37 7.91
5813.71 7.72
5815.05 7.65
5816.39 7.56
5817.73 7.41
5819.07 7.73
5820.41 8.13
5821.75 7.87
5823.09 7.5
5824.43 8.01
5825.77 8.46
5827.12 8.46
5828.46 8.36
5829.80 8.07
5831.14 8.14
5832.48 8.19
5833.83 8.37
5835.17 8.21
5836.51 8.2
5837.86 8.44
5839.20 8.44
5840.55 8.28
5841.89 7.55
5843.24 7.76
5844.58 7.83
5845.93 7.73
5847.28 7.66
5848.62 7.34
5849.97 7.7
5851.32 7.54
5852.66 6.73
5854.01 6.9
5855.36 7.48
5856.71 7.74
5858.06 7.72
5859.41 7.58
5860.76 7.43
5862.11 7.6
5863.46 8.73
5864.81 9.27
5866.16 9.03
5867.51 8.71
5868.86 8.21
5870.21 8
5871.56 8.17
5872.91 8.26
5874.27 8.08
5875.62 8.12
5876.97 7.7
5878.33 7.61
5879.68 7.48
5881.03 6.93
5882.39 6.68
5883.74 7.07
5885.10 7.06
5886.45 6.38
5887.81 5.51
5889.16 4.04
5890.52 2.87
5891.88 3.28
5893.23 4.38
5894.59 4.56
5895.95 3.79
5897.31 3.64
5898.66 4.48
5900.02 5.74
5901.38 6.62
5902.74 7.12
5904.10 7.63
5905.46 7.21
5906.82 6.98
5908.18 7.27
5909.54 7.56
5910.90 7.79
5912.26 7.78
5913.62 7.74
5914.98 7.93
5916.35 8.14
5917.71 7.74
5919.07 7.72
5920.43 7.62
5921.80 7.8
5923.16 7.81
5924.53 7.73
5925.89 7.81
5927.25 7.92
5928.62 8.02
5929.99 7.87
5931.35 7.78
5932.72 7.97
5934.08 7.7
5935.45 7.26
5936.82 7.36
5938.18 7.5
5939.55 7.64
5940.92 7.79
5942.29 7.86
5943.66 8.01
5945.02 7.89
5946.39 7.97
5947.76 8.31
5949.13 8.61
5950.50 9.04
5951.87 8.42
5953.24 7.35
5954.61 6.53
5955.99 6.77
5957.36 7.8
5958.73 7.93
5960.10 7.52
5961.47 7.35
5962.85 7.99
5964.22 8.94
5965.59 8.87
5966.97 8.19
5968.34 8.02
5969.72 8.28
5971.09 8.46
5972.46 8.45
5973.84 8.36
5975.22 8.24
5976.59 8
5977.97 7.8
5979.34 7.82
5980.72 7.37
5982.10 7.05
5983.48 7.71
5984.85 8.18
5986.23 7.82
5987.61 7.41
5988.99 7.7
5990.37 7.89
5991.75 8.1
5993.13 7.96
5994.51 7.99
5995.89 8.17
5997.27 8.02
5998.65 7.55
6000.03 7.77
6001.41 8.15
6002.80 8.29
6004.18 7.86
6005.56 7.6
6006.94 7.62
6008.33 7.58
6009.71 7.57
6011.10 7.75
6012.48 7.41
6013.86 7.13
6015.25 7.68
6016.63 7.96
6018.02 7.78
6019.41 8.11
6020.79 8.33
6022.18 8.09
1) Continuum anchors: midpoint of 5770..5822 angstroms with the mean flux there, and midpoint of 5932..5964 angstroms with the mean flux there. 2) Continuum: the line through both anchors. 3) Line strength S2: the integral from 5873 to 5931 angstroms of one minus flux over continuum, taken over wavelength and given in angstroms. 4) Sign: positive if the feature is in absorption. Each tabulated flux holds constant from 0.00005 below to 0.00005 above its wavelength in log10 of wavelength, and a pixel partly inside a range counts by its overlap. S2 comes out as 7.31 angstroms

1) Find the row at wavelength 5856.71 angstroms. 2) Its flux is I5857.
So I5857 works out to 7.74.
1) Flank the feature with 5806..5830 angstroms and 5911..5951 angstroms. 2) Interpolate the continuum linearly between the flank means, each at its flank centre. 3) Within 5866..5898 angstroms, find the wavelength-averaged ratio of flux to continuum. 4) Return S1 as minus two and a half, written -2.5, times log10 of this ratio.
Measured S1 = 0.224 mag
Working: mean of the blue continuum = 7.97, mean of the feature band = 6.44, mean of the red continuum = 7.87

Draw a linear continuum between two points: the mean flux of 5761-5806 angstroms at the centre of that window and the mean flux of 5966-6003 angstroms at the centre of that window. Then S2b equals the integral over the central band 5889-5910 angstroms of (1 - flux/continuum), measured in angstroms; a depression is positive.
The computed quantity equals 6.3 angstroms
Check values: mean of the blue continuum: 7.57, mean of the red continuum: 7.95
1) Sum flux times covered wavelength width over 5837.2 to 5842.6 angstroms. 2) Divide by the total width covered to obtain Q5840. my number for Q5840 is 8.17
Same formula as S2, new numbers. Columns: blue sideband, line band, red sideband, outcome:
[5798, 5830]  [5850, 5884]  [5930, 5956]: 0.3 angstroms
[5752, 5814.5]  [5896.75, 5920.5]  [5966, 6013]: 2.4 angstroms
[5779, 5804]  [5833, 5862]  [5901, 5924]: -1.0 angstroms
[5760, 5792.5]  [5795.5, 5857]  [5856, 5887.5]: -1.8 angstroms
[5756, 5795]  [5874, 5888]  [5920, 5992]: 1.1 angstroms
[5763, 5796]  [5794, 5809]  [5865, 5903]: -1.4 angstroms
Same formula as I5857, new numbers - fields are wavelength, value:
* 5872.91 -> 8.26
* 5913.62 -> 7.74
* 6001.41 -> 8.15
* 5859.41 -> 7.58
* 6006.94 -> 7.62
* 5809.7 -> 7.79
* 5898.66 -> 4.48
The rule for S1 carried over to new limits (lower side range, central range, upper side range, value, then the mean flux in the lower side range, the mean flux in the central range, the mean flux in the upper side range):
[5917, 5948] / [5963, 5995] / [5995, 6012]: -0.03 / 7.78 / 8.03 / 7.82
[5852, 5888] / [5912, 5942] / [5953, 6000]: 0.00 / 7.66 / 7.76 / 7.87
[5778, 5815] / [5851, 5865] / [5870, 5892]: -0.10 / 7.59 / 7.65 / 6.72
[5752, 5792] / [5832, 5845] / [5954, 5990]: -0.06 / 7.65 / 8.13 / 7.87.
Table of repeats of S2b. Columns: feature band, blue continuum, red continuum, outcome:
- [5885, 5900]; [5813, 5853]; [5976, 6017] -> 6.4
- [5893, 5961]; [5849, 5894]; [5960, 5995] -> 2.4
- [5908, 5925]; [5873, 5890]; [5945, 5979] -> -0.8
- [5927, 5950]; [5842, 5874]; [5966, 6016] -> 0.0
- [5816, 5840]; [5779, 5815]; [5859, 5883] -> -1.0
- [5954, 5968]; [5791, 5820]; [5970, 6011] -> 0.1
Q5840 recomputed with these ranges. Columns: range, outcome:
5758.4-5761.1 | 8.18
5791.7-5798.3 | 7.75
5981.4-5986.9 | 7.69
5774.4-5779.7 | 7.41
